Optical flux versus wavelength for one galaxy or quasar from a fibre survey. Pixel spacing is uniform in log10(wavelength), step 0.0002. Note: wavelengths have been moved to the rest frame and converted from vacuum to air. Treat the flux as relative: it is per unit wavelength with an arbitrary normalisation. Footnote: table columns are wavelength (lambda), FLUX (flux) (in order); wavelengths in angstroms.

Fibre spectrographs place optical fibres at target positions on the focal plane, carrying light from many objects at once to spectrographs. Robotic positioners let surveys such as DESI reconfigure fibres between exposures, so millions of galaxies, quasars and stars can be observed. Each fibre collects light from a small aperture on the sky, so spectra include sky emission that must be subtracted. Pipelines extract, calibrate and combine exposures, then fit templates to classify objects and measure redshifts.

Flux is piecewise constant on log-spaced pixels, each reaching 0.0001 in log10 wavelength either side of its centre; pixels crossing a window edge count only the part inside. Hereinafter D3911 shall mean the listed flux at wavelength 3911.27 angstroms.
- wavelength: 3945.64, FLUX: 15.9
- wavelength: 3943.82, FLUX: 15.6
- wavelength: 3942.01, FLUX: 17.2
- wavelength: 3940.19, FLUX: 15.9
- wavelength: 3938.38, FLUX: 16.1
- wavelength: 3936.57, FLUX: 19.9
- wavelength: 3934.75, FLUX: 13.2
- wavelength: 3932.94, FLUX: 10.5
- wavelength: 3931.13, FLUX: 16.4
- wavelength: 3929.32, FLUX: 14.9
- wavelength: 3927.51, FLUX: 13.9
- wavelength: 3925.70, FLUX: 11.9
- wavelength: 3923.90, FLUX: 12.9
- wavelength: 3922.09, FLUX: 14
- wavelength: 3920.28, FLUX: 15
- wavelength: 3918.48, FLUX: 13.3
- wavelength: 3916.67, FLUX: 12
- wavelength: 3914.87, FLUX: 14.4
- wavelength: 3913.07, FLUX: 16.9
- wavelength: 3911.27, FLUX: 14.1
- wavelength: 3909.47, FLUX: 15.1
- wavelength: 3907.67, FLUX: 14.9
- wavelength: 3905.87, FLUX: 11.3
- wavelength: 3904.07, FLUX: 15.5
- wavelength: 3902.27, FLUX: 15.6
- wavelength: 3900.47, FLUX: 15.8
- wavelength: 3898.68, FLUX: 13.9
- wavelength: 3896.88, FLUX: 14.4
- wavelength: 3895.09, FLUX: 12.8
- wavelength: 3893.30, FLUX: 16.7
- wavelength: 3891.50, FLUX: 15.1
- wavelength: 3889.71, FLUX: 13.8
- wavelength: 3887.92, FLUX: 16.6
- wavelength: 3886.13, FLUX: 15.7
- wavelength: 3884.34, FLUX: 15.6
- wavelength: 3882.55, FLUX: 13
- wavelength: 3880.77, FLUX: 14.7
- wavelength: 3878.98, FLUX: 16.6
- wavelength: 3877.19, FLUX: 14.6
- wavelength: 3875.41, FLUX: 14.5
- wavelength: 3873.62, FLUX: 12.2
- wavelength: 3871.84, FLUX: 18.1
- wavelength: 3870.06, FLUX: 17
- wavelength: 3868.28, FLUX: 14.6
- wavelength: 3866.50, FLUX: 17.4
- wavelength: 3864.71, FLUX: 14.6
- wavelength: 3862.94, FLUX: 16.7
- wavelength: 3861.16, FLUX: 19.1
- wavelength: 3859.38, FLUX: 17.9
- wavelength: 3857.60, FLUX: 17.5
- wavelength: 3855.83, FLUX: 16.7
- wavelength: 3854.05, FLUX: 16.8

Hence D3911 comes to 14.1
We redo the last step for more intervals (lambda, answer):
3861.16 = 19.1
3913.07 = 16.9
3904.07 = 15.5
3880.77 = 14.7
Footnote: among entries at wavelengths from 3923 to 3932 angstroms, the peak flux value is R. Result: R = 16.4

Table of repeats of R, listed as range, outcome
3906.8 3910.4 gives 15.1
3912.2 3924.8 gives 16.9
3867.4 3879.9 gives 18.1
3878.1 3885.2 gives 16.6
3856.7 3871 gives 19.1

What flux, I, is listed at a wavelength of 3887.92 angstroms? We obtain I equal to 16.6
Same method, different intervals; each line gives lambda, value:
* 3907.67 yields 14.9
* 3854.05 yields 16.8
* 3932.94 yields 10.5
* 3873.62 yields 12.2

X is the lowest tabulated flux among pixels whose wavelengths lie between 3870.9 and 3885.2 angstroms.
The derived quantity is 12.2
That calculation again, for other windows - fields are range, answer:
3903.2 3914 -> 11.3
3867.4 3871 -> 14.6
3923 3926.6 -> 11.9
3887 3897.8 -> 12.8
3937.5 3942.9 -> 15.9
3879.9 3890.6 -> 13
